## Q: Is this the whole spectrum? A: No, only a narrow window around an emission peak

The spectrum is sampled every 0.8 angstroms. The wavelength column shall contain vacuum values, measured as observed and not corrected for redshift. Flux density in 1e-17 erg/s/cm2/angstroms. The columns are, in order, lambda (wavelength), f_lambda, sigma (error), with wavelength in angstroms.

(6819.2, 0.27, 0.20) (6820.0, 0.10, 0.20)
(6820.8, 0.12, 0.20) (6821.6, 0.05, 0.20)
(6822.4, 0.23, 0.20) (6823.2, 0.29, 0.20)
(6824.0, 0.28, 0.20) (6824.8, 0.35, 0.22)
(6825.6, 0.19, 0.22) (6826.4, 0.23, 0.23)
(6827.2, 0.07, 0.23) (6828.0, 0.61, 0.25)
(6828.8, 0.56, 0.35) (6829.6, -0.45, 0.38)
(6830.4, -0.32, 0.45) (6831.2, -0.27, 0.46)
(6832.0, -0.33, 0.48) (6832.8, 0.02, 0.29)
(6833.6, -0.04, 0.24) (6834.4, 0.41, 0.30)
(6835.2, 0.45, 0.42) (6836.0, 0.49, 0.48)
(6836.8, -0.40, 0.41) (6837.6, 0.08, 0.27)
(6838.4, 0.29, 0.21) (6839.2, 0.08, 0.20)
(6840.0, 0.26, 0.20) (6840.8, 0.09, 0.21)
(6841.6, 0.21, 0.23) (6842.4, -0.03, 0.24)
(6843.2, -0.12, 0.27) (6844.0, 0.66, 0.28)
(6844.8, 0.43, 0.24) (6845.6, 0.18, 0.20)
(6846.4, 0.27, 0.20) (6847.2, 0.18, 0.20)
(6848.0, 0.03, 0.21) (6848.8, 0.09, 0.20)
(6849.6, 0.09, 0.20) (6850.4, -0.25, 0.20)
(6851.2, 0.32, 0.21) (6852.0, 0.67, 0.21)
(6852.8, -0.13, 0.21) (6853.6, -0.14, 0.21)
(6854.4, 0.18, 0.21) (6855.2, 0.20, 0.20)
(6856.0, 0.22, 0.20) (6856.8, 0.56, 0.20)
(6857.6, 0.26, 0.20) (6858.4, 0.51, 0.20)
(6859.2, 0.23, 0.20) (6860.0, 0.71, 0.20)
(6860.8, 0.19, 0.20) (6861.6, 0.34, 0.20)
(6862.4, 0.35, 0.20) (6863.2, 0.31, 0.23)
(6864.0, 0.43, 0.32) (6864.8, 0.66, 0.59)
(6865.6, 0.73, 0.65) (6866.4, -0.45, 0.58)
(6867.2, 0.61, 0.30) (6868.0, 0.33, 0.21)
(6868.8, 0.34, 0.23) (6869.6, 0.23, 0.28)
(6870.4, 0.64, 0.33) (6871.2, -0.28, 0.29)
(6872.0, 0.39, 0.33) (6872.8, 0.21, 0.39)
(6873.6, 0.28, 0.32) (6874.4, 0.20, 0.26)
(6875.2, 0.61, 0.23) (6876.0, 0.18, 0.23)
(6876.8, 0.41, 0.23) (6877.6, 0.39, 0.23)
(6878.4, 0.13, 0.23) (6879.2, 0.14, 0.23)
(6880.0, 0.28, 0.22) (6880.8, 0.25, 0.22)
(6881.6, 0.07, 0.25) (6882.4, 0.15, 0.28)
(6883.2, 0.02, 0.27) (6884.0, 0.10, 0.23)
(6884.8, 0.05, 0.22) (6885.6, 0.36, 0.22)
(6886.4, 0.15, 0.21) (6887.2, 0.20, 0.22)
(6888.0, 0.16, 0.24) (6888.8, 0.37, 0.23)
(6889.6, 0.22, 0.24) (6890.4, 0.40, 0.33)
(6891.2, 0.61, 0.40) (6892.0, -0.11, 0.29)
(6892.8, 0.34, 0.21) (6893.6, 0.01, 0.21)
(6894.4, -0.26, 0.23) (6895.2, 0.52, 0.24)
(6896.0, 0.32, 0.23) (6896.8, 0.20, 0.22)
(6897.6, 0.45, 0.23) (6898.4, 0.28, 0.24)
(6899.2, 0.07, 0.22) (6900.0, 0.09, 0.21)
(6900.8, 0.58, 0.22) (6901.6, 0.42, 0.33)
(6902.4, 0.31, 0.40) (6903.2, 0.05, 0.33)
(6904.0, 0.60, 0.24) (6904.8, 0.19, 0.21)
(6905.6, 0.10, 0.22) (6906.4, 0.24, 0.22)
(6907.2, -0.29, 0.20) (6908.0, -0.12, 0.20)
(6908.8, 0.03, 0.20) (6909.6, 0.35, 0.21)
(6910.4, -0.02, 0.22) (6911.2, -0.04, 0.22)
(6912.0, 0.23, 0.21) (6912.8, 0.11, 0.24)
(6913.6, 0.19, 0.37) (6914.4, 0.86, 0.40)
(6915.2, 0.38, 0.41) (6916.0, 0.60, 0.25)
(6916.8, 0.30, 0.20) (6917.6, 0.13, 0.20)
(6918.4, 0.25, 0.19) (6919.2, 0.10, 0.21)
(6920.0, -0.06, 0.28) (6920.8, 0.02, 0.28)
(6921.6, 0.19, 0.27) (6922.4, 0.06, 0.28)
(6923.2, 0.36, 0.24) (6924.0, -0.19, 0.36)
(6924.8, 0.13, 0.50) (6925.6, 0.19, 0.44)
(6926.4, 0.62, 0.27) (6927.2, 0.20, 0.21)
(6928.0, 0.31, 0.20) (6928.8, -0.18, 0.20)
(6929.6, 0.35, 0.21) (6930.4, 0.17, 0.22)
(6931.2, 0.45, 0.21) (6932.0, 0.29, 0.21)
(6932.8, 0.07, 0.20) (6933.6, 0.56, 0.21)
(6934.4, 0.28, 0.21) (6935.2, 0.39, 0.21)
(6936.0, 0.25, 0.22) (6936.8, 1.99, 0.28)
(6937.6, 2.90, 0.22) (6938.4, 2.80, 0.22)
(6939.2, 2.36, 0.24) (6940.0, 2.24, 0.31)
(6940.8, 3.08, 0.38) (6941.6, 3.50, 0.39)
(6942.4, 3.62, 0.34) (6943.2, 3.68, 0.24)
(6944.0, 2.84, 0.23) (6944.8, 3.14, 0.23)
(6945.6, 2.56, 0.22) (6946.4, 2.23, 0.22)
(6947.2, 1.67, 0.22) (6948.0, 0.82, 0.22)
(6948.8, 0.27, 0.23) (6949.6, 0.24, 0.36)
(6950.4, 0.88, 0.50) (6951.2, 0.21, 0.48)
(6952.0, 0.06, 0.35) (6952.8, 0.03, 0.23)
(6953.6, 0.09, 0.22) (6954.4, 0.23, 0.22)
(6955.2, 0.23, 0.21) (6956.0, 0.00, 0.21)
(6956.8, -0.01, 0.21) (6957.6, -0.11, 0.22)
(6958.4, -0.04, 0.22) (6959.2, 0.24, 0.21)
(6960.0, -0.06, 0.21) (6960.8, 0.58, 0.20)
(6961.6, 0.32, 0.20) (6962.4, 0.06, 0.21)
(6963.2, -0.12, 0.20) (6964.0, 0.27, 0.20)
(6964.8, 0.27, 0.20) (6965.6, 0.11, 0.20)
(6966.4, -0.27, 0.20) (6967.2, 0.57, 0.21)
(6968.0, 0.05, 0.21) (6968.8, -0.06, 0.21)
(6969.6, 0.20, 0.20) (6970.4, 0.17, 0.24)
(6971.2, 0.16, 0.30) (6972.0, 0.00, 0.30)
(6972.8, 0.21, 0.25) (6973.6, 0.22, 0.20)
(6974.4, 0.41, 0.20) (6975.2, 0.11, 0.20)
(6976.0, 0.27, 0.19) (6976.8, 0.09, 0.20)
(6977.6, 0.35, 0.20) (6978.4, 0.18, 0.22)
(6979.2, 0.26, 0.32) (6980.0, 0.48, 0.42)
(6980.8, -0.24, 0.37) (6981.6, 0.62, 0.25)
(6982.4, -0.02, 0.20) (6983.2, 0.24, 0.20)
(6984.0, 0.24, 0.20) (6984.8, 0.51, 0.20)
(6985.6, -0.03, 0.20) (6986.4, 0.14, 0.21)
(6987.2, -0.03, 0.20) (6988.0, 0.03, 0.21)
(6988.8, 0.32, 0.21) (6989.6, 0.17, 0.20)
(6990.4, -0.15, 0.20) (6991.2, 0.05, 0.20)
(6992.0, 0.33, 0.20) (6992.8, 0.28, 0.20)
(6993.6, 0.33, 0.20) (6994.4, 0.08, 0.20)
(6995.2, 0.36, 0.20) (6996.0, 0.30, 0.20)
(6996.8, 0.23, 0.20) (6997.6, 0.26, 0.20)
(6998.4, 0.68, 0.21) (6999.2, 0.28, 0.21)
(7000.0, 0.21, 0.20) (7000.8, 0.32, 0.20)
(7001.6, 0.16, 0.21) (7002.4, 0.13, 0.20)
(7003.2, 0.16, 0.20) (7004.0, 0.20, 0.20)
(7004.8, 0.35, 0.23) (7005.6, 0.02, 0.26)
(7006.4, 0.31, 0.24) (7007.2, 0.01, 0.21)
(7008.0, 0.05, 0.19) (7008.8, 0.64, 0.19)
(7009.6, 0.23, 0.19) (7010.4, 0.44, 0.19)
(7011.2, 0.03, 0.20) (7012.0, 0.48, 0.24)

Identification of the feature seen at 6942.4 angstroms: [O II] 3727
